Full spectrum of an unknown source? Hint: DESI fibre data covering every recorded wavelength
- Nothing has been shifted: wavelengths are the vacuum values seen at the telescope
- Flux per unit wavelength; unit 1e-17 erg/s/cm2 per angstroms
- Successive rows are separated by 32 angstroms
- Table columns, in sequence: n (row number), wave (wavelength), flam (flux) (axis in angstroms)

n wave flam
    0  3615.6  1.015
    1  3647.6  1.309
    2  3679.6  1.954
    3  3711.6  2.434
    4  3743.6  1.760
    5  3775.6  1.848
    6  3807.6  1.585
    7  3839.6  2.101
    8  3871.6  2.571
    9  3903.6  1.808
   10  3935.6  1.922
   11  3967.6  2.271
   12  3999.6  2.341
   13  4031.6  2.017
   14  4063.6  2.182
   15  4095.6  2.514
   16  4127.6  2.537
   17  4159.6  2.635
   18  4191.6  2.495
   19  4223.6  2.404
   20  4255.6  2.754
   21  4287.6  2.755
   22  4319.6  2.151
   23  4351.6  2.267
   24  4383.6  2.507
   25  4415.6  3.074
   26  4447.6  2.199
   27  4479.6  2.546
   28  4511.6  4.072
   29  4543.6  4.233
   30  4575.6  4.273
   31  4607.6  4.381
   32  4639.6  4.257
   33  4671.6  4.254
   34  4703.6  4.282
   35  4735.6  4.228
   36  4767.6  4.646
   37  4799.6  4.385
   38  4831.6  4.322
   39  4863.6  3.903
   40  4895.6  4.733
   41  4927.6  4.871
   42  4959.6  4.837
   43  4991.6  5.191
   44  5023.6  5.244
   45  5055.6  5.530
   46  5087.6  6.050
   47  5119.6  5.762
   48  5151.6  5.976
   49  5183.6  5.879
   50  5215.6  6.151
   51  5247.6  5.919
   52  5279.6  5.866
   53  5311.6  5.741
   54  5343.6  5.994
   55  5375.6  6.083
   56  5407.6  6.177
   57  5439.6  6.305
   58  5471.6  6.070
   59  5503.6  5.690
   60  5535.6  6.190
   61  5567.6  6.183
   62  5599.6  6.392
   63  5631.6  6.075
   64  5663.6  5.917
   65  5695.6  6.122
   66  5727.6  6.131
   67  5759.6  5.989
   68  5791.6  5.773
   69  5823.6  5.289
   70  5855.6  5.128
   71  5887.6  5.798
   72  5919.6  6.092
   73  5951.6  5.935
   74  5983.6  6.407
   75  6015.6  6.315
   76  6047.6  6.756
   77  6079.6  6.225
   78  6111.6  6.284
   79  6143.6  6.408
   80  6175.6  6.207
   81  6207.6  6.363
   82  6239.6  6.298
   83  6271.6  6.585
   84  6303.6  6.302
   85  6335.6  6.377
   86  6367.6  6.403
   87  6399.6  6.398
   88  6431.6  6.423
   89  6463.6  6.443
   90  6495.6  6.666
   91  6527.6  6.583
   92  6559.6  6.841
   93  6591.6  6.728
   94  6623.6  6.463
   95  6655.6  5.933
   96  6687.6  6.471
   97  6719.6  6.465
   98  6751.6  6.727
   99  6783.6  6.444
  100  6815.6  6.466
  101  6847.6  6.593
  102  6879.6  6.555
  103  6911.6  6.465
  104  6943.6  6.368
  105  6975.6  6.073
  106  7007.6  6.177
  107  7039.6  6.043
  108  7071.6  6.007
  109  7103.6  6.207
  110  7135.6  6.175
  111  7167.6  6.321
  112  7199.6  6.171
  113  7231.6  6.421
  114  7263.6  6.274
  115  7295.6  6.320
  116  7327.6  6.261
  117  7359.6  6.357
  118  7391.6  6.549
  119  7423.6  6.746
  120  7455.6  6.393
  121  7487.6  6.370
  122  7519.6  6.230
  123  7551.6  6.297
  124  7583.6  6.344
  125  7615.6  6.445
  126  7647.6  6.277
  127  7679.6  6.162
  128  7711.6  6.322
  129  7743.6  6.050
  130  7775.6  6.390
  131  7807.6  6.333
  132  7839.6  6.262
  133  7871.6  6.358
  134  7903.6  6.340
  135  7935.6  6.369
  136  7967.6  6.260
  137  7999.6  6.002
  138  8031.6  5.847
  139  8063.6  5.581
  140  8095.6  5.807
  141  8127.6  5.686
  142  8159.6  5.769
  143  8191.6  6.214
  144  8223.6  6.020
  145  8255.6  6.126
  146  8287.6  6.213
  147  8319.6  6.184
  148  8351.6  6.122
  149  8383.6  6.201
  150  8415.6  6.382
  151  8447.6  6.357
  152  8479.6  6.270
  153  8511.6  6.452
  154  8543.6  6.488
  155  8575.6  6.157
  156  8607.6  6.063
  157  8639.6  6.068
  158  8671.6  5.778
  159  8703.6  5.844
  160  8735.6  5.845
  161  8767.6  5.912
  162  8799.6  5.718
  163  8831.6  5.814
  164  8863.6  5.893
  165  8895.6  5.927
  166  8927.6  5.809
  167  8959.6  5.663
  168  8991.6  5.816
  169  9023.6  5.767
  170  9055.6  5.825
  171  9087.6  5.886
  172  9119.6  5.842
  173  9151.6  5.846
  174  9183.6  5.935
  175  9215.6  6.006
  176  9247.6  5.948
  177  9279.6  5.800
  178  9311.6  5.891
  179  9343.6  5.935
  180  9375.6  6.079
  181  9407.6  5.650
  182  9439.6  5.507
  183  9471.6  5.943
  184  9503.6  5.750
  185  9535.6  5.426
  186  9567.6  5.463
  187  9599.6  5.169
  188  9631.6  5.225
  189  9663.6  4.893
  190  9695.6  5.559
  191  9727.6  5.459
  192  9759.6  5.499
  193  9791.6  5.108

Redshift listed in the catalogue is 0.129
